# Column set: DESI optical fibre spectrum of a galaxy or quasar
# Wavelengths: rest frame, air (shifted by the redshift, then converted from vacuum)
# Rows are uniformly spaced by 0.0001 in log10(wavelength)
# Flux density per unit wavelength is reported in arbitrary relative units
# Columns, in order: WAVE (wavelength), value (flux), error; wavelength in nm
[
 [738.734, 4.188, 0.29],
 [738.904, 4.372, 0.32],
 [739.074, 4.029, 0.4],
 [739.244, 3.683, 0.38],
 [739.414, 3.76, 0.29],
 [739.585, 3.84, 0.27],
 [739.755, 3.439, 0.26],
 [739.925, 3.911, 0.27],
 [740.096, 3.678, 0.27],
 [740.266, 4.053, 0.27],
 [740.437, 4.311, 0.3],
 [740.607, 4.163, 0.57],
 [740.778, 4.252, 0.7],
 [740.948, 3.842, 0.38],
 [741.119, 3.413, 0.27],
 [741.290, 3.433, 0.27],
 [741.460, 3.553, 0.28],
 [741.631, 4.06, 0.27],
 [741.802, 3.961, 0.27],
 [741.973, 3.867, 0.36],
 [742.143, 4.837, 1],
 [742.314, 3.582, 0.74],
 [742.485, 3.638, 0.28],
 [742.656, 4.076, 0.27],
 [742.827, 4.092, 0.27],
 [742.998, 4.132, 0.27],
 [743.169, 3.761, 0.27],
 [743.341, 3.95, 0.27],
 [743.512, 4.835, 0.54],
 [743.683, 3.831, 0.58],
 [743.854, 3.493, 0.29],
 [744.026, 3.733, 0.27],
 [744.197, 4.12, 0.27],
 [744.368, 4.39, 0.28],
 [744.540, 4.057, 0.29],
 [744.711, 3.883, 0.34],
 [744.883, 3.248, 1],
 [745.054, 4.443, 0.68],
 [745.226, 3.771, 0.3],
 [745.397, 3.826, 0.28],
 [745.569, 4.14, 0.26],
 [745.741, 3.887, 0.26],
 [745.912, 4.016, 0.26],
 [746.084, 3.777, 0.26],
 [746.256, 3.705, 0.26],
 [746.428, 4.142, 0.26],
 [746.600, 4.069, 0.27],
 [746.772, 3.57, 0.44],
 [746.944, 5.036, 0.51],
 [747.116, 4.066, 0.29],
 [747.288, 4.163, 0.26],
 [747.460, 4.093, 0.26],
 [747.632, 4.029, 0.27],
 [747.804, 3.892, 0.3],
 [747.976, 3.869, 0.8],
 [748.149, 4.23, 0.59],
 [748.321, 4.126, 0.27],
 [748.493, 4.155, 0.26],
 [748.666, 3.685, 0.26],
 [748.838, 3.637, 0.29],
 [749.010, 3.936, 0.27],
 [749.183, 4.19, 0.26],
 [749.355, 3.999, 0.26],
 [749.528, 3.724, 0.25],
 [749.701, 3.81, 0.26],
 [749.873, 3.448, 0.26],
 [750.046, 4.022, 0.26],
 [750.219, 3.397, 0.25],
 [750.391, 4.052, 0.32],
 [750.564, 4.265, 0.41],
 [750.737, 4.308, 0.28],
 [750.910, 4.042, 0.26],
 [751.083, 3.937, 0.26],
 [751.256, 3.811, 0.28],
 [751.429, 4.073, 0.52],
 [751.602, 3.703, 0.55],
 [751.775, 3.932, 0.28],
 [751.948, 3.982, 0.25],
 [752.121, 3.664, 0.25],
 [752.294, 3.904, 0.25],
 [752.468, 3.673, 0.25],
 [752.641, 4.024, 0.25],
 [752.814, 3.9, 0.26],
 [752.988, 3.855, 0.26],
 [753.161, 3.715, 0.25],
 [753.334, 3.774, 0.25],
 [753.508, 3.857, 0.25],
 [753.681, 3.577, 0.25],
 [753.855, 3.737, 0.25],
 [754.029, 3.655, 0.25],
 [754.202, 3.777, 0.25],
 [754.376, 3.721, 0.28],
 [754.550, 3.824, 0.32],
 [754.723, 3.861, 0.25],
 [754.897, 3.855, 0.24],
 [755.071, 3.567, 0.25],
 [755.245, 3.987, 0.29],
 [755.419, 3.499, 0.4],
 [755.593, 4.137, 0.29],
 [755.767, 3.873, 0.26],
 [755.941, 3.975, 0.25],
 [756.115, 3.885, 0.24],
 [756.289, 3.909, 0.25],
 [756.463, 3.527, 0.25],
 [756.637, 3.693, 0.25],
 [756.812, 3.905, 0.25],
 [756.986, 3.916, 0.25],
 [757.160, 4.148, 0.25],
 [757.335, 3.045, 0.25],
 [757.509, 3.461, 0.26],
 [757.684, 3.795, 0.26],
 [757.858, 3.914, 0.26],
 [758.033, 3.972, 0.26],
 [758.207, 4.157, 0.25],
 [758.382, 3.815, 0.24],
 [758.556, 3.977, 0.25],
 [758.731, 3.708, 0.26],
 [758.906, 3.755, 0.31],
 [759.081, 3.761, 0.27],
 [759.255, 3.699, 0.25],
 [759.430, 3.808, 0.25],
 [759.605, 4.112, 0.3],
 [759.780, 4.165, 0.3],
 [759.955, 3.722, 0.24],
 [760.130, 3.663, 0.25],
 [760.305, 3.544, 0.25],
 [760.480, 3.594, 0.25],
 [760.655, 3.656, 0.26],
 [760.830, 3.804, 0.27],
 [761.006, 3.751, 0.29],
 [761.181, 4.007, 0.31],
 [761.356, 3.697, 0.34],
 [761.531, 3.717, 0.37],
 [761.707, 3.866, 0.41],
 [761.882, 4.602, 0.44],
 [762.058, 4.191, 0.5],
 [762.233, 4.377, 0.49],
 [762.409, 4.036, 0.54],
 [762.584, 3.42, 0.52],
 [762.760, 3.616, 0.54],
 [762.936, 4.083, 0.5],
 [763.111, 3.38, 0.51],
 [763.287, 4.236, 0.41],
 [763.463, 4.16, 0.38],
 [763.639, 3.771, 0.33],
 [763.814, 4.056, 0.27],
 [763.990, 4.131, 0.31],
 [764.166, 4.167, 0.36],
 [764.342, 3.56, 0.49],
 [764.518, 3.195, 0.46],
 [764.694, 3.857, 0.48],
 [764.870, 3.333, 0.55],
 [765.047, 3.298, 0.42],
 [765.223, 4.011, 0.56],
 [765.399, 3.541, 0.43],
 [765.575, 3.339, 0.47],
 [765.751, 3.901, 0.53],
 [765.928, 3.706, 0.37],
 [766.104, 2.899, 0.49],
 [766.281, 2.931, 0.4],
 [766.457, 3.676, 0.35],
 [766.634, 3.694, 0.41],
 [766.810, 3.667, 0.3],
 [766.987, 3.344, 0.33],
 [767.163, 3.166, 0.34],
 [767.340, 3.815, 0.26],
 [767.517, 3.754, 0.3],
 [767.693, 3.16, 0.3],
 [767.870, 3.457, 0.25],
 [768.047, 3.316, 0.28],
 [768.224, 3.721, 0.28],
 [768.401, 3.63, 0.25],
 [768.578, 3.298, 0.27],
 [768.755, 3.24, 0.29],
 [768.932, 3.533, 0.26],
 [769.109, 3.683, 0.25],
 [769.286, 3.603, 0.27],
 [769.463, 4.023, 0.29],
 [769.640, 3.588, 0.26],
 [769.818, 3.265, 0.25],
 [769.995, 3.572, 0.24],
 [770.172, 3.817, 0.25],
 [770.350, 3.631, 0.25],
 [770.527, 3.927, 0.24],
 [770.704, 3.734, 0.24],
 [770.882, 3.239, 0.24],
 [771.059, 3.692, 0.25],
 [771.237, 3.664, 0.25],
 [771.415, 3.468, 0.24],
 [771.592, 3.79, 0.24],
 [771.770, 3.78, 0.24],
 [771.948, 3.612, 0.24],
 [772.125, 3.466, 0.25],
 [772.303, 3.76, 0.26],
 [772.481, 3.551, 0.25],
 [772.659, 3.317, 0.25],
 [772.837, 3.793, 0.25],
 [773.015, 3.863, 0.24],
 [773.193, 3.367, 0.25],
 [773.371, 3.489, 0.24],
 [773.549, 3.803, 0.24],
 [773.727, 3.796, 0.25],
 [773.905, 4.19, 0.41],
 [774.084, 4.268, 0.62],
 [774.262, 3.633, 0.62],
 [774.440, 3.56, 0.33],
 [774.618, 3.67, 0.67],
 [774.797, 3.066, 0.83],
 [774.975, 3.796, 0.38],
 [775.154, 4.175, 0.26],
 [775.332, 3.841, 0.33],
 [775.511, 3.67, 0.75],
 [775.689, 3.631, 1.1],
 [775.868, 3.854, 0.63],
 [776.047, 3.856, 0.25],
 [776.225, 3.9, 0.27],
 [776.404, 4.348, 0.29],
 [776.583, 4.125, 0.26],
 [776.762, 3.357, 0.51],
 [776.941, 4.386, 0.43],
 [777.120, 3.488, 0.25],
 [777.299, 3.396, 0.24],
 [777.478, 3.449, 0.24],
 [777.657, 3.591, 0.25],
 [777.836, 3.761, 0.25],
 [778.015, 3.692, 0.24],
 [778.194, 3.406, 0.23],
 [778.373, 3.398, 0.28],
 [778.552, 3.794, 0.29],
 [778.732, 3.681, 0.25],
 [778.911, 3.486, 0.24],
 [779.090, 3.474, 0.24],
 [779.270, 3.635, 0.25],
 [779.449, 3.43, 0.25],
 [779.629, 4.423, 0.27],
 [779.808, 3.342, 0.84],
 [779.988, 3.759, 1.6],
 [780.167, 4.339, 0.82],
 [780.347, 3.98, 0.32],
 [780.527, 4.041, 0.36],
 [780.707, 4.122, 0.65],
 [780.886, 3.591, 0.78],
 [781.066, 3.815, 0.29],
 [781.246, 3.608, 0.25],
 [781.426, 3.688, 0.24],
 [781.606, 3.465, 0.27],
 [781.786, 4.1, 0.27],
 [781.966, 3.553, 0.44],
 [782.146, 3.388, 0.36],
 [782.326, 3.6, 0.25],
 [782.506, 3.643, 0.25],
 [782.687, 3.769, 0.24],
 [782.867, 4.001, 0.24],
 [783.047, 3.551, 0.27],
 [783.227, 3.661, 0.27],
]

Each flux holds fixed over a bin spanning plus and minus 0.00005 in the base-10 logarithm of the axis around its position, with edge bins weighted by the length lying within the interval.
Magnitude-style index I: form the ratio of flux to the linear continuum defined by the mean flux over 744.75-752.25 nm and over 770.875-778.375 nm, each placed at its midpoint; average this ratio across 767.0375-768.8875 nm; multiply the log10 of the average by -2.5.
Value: 0.09 mag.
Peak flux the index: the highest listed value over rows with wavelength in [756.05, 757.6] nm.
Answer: 4.148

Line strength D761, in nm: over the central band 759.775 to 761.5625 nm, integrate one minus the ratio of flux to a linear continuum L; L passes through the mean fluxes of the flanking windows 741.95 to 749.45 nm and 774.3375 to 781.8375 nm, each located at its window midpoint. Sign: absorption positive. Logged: 0.07 nm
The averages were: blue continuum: 4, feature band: 3.74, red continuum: 3.74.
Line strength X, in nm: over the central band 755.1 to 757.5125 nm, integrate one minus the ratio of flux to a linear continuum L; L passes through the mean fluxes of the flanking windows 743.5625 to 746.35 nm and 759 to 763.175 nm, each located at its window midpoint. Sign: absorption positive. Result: 0.05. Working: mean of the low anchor 3.91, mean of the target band 3.79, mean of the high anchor 3.85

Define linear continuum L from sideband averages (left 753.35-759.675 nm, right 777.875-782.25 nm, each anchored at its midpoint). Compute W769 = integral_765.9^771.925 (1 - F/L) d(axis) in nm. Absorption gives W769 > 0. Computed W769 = 0.34 nm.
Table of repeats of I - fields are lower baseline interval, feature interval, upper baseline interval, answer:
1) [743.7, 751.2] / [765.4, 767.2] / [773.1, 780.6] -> 0.113 mag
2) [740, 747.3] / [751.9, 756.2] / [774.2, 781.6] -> 0.025 mag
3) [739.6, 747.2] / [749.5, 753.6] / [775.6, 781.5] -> 0.010 mag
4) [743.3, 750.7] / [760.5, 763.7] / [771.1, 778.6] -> -0.021 mag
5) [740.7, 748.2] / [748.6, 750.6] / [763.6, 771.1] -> 0.012 mag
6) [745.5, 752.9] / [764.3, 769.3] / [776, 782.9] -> 0.100 mag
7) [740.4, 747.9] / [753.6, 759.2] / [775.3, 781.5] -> 0.030 mag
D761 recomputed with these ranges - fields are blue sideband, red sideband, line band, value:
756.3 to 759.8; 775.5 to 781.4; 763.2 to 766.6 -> 0.11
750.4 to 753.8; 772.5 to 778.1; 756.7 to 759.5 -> 0.04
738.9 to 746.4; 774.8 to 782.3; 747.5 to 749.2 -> -0.03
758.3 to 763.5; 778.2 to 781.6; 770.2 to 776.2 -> 0.13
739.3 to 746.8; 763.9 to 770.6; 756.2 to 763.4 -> -0.32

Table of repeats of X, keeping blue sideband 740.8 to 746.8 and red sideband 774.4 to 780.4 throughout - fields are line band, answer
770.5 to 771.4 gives 0.04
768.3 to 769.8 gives 0.09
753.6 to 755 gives 0.04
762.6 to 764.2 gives -0.05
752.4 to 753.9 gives 0.03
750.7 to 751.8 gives -0.02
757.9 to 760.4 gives -0.01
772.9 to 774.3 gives -0.02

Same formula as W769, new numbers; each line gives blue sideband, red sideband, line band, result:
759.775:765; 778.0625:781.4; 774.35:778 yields 0.01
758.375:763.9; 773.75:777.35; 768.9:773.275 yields 0.23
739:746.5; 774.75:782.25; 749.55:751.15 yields -0.01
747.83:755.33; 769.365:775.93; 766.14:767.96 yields 0.14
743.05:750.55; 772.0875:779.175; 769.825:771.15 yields 0.04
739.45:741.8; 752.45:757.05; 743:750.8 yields -0.30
